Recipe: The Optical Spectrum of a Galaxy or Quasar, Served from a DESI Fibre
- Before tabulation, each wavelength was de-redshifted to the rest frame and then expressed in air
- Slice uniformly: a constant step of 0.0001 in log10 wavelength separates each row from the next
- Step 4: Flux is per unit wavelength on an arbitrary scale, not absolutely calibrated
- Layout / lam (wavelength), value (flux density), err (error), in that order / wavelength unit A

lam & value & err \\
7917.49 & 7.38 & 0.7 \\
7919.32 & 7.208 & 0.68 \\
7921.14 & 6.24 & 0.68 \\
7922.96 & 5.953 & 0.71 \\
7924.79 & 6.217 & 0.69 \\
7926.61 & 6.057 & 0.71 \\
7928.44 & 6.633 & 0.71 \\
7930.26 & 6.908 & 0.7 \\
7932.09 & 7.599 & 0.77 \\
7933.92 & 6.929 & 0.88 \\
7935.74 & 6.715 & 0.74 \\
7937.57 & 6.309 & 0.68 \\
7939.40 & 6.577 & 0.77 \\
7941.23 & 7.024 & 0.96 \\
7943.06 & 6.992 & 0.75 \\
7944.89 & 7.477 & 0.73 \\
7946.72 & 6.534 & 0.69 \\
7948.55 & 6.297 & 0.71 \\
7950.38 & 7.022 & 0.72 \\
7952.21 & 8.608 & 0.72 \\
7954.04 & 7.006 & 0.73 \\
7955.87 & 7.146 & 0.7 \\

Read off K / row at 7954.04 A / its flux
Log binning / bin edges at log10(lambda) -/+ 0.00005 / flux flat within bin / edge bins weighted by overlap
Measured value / 7.006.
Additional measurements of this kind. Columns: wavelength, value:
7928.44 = 6.633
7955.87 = 7.146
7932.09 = 7.599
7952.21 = 8.608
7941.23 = 7.024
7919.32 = 7.208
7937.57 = 6.309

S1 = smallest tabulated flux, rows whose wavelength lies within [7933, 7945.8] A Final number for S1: 6.309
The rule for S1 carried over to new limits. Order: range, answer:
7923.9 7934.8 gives 6.057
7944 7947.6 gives 6.534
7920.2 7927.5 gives 5.953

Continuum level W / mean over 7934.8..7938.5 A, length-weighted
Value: 6.52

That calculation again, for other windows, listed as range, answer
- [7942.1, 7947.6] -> 7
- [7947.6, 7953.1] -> 7.3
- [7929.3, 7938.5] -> 6.89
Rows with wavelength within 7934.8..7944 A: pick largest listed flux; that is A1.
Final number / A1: 7.024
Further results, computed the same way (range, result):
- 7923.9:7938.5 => 7.599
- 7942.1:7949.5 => 7.477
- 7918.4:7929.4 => 7.208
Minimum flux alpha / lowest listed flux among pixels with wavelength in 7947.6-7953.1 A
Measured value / 6.297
